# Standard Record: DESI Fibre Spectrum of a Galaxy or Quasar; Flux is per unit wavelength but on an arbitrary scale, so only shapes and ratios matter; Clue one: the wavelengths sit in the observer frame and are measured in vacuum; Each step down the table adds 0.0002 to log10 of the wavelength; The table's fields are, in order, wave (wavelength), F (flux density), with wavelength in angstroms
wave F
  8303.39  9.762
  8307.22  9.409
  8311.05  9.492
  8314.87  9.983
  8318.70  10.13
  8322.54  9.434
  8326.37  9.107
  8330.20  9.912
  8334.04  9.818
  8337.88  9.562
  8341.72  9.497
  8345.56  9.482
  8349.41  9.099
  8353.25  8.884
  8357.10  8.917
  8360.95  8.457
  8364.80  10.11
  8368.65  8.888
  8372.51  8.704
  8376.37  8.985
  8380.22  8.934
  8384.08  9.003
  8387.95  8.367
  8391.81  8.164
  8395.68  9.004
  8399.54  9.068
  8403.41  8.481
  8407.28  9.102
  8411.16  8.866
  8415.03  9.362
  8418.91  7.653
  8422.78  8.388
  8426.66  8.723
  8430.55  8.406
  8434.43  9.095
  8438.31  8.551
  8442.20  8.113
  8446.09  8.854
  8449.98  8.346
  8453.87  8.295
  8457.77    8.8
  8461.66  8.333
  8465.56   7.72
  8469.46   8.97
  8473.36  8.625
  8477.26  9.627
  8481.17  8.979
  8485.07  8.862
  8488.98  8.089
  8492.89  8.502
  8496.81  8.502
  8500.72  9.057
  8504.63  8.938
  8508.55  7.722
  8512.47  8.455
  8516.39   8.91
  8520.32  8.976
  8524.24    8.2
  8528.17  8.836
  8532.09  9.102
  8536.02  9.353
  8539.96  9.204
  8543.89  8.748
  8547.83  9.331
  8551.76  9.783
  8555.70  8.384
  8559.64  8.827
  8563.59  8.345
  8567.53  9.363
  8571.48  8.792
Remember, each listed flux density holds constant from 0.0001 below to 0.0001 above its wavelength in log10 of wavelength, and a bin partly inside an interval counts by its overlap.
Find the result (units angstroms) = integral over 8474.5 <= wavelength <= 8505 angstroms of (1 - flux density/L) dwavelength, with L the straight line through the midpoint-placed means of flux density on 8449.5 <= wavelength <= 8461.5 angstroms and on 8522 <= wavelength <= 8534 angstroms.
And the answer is -0.8 angstroms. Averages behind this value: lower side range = 8.48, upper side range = 8.72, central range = 8.81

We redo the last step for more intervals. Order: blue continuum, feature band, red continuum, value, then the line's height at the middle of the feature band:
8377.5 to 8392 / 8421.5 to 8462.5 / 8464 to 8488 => 1.0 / 8.75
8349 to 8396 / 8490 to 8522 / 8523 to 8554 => 1.5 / 9.04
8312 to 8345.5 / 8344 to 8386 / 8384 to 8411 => 0.6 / 9.17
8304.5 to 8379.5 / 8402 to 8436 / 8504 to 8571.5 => 1.8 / 9.16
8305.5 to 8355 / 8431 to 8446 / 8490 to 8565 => 0.9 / 9.12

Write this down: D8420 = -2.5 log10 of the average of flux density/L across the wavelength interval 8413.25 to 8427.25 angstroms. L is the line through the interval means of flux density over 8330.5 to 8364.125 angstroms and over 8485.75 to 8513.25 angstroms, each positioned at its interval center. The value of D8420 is 0.05 mag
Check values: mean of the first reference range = 9.28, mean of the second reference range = 8.48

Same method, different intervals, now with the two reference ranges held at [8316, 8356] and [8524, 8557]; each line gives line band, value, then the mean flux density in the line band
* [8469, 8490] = 0.04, 8.89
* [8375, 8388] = 0.06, 8.88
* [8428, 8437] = 0.07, 8.73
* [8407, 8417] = 0.03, 9.1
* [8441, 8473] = 0.10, 8.45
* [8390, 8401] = 0.07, 8.74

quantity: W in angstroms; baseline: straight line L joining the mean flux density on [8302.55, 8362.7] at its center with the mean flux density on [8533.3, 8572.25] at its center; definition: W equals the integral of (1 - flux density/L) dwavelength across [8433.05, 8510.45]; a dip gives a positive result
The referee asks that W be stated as 4.8 angstroms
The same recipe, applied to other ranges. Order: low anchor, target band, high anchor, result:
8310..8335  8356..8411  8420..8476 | 1.5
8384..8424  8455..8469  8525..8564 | 0.7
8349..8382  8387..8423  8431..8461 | 0.5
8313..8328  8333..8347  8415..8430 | -0.2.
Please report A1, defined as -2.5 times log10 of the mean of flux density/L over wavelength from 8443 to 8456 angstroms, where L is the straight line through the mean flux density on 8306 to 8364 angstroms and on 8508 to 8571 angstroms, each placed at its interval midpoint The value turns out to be 0.08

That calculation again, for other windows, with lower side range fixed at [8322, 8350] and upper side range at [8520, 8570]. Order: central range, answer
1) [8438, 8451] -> 0.09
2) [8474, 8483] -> -0.01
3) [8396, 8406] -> 0.06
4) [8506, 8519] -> 0.08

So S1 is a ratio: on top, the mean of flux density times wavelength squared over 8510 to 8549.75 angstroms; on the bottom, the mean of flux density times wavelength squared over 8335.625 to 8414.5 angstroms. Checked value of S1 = 1.0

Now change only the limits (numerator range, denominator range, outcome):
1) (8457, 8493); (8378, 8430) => 1.01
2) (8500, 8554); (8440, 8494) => 1.05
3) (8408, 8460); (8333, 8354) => 0.93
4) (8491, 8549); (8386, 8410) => 1.04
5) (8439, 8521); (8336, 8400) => 0.98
